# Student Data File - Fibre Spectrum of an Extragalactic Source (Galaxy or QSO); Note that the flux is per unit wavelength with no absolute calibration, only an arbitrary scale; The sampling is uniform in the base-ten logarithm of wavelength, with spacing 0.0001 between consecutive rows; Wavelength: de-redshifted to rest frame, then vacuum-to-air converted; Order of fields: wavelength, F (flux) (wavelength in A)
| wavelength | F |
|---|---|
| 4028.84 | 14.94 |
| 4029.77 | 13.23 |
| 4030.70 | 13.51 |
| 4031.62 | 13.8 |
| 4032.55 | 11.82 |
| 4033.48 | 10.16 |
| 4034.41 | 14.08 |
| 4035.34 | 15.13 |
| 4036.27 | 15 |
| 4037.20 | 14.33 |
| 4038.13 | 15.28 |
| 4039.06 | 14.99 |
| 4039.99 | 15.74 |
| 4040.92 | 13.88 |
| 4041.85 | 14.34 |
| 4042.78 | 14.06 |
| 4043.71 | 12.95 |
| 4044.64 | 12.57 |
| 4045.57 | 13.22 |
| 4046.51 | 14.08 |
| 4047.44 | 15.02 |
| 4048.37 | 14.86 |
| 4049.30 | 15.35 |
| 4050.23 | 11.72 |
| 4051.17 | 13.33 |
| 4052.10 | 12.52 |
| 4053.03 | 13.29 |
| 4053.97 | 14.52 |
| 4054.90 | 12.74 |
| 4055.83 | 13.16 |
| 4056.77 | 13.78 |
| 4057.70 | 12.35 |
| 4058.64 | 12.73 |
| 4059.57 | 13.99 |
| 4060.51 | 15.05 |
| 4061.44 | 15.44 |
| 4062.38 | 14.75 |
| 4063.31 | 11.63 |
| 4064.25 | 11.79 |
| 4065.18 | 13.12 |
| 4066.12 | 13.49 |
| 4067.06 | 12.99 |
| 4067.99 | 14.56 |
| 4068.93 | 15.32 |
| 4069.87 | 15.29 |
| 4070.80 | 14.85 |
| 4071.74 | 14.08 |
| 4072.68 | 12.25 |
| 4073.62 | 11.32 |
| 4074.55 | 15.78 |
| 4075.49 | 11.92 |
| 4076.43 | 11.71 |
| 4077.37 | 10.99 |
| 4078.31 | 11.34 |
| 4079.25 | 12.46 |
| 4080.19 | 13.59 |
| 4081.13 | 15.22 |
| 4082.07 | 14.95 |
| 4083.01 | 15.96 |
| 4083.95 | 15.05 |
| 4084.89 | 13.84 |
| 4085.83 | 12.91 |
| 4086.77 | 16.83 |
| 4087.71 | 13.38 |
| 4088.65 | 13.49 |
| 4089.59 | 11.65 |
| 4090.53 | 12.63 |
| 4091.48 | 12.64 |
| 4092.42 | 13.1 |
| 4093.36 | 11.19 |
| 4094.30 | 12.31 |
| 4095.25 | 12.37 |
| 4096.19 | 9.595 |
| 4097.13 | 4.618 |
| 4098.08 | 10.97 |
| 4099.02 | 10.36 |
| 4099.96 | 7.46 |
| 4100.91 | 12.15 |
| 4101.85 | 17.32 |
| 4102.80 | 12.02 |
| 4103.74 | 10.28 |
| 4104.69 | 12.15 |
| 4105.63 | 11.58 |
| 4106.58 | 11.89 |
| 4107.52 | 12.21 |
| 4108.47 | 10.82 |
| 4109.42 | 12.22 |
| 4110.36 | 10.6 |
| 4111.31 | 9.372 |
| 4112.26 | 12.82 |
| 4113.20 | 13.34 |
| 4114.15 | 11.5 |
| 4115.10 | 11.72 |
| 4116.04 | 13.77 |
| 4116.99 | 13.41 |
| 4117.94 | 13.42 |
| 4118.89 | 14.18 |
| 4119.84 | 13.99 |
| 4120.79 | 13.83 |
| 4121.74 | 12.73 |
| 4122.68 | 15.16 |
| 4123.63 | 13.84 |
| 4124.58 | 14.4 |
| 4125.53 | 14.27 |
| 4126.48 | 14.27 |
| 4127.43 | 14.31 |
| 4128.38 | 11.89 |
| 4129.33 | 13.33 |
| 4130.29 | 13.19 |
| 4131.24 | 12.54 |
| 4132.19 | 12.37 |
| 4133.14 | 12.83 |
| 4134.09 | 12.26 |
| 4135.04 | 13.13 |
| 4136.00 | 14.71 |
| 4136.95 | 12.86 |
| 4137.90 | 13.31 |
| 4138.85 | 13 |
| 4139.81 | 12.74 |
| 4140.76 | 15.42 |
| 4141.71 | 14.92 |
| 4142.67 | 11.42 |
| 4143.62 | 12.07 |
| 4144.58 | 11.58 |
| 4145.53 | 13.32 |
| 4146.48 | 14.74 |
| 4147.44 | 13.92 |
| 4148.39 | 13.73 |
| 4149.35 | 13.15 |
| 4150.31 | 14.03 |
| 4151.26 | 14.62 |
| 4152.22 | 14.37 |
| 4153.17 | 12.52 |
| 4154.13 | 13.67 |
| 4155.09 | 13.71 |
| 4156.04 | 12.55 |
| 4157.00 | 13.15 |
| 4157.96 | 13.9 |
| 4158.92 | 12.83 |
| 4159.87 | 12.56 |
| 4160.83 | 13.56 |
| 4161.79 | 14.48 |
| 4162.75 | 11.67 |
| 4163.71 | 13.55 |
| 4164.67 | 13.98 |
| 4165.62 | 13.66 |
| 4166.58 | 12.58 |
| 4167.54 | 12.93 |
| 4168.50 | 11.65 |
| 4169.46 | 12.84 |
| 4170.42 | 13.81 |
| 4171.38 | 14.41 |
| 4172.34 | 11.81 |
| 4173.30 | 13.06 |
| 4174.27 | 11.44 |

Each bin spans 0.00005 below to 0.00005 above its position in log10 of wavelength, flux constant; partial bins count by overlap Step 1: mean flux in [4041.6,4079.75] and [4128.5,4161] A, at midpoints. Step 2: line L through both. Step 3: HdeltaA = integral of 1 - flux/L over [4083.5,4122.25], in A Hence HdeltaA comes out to 3.23 A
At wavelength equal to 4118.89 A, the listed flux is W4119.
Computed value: 14.18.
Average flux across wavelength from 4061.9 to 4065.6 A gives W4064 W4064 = 12.8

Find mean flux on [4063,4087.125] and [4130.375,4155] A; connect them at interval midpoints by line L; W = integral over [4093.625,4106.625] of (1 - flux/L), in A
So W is 2.3 A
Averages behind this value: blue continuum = 13.6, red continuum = 13.3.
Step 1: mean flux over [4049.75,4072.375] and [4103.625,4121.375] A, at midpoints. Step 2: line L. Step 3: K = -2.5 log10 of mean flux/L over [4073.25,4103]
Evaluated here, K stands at 0.03 mag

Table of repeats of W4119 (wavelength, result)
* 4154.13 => 13.67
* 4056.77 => 13.78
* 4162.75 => 11.67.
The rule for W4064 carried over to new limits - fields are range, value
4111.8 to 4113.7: 13.1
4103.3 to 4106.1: 11.3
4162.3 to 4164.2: 12.6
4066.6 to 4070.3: 14.5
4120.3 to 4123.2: 13.9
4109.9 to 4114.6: 11.5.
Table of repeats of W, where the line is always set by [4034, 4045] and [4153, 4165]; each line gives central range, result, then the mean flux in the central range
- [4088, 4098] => 1.8 A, 11.4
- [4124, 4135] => 0.2 A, 13.2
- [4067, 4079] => 0.7 A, 13.3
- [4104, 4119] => 1.7 A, 12.1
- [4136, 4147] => 0.1 A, 13.3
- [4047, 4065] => 0.8 A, 13.6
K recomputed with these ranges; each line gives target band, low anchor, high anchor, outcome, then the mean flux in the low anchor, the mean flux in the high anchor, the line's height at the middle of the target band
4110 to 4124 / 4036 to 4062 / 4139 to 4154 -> 0.06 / 13.9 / 13.5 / 13.6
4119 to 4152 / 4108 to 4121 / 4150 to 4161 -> -0.04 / 12.5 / 13.5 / 13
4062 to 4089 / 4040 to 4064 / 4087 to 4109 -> -0.08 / 13.7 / 11.6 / 12.6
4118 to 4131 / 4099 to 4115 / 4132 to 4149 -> -0.10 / 11.7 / 13.3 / 12.5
